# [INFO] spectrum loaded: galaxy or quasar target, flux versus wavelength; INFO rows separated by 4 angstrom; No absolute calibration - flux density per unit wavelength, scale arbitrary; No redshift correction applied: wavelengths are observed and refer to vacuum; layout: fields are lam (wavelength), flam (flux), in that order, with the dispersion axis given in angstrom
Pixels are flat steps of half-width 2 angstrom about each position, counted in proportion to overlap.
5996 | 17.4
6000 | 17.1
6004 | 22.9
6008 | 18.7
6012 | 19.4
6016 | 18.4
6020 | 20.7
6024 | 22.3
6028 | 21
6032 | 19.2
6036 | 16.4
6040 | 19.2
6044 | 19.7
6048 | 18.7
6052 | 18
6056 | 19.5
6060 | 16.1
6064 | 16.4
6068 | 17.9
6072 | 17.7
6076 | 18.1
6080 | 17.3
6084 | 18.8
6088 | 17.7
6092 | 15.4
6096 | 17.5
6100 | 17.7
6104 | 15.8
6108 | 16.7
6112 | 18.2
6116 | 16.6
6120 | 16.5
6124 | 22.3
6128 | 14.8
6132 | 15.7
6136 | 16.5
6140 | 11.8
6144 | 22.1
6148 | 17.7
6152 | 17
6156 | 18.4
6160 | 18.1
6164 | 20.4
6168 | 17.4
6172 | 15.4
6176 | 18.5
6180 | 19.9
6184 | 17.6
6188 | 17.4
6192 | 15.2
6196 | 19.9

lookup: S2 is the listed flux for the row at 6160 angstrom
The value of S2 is 18.1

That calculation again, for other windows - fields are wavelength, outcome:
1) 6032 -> 19.2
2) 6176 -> 18.5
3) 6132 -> 15.7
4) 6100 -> 17.7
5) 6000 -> 17.1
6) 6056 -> 19.5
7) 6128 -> 14.8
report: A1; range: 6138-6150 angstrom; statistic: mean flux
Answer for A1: 17.2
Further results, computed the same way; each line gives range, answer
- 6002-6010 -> 20.8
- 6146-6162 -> 17.8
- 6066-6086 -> 18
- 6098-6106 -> 16.8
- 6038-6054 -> 18.9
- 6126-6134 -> 15.2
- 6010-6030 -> 20.4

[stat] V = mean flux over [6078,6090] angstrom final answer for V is 17.9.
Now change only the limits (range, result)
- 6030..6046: 18.6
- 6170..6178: 16.9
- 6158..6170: 18.6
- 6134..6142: 14.2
